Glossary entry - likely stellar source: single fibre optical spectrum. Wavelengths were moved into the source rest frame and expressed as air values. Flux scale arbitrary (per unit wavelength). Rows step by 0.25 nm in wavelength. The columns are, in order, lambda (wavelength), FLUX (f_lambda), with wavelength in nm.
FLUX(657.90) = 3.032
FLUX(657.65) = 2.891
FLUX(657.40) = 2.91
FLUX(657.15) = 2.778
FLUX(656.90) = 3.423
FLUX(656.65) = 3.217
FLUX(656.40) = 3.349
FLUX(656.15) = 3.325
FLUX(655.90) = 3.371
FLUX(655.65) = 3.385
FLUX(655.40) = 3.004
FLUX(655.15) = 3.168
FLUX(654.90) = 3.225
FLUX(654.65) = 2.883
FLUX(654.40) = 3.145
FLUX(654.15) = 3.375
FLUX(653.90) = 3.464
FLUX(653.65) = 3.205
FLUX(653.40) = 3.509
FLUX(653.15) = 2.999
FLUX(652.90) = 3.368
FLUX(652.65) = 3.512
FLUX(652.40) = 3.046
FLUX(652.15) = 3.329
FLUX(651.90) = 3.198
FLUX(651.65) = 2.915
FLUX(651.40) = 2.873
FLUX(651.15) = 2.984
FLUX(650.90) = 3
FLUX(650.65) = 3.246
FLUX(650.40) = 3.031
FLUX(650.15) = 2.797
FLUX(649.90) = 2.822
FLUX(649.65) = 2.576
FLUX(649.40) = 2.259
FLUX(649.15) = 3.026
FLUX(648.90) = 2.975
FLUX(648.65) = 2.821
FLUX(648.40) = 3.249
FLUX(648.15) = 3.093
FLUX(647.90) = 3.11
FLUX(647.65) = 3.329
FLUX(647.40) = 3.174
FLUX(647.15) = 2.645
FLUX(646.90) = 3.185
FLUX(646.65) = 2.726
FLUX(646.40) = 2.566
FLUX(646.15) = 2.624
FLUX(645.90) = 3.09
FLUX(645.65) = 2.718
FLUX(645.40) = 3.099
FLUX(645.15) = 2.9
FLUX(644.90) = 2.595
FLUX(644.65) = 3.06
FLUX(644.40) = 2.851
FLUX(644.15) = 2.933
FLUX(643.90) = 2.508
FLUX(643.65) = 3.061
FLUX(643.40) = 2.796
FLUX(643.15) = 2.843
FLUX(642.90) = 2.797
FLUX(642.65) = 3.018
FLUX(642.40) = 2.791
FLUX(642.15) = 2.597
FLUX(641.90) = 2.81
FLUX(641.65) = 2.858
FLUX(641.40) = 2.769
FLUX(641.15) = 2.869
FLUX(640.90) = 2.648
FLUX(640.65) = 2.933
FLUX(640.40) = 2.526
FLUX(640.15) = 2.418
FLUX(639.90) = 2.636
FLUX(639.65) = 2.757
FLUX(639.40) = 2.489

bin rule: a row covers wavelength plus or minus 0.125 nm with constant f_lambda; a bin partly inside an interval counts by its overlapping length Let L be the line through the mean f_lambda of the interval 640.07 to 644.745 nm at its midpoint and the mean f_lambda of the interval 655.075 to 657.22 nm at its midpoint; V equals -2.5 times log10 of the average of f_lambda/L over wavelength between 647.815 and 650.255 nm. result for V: 0.05 mag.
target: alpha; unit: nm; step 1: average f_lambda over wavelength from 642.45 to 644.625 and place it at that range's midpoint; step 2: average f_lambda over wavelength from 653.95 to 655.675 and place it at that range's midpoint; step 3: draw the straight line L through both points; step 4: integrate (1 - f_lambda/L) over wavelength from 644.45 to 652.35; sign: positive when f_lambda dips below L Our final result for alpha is 0.15 nm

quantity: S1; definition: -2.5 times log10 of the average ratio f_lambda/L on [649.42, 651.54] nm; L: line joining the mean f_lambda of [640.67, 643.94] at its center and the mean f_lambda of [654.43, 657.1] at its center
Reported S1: 0.064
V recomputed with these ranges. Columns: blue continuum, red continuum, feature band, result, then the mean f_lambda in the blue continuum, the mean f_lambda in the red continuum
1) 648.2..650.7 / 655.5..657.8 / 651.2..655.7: -0.05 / 2.88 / 3.18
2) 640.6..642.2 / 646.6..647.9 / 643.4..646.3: 0.03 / 2.79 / 3.04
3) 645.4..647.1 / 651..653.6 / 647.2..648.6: -0.08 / 2.83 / 3.17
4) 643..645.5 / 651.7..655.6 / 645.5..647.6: 0.03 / 2.86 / 3.23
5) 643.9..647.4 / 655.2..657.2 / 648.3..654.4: 0.00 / 2.85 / 3.25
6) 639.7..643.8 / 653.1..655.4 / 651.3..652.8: -0.01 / 2.77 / 3.21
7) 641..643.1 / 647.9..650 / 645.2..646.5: 0.01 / 2.81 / 2.87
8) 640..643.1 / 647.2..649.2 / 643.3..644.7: 0.01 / 2.75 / 3.08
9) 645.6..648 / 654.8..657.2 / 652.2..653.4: -0.05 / 2.92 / 3.24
